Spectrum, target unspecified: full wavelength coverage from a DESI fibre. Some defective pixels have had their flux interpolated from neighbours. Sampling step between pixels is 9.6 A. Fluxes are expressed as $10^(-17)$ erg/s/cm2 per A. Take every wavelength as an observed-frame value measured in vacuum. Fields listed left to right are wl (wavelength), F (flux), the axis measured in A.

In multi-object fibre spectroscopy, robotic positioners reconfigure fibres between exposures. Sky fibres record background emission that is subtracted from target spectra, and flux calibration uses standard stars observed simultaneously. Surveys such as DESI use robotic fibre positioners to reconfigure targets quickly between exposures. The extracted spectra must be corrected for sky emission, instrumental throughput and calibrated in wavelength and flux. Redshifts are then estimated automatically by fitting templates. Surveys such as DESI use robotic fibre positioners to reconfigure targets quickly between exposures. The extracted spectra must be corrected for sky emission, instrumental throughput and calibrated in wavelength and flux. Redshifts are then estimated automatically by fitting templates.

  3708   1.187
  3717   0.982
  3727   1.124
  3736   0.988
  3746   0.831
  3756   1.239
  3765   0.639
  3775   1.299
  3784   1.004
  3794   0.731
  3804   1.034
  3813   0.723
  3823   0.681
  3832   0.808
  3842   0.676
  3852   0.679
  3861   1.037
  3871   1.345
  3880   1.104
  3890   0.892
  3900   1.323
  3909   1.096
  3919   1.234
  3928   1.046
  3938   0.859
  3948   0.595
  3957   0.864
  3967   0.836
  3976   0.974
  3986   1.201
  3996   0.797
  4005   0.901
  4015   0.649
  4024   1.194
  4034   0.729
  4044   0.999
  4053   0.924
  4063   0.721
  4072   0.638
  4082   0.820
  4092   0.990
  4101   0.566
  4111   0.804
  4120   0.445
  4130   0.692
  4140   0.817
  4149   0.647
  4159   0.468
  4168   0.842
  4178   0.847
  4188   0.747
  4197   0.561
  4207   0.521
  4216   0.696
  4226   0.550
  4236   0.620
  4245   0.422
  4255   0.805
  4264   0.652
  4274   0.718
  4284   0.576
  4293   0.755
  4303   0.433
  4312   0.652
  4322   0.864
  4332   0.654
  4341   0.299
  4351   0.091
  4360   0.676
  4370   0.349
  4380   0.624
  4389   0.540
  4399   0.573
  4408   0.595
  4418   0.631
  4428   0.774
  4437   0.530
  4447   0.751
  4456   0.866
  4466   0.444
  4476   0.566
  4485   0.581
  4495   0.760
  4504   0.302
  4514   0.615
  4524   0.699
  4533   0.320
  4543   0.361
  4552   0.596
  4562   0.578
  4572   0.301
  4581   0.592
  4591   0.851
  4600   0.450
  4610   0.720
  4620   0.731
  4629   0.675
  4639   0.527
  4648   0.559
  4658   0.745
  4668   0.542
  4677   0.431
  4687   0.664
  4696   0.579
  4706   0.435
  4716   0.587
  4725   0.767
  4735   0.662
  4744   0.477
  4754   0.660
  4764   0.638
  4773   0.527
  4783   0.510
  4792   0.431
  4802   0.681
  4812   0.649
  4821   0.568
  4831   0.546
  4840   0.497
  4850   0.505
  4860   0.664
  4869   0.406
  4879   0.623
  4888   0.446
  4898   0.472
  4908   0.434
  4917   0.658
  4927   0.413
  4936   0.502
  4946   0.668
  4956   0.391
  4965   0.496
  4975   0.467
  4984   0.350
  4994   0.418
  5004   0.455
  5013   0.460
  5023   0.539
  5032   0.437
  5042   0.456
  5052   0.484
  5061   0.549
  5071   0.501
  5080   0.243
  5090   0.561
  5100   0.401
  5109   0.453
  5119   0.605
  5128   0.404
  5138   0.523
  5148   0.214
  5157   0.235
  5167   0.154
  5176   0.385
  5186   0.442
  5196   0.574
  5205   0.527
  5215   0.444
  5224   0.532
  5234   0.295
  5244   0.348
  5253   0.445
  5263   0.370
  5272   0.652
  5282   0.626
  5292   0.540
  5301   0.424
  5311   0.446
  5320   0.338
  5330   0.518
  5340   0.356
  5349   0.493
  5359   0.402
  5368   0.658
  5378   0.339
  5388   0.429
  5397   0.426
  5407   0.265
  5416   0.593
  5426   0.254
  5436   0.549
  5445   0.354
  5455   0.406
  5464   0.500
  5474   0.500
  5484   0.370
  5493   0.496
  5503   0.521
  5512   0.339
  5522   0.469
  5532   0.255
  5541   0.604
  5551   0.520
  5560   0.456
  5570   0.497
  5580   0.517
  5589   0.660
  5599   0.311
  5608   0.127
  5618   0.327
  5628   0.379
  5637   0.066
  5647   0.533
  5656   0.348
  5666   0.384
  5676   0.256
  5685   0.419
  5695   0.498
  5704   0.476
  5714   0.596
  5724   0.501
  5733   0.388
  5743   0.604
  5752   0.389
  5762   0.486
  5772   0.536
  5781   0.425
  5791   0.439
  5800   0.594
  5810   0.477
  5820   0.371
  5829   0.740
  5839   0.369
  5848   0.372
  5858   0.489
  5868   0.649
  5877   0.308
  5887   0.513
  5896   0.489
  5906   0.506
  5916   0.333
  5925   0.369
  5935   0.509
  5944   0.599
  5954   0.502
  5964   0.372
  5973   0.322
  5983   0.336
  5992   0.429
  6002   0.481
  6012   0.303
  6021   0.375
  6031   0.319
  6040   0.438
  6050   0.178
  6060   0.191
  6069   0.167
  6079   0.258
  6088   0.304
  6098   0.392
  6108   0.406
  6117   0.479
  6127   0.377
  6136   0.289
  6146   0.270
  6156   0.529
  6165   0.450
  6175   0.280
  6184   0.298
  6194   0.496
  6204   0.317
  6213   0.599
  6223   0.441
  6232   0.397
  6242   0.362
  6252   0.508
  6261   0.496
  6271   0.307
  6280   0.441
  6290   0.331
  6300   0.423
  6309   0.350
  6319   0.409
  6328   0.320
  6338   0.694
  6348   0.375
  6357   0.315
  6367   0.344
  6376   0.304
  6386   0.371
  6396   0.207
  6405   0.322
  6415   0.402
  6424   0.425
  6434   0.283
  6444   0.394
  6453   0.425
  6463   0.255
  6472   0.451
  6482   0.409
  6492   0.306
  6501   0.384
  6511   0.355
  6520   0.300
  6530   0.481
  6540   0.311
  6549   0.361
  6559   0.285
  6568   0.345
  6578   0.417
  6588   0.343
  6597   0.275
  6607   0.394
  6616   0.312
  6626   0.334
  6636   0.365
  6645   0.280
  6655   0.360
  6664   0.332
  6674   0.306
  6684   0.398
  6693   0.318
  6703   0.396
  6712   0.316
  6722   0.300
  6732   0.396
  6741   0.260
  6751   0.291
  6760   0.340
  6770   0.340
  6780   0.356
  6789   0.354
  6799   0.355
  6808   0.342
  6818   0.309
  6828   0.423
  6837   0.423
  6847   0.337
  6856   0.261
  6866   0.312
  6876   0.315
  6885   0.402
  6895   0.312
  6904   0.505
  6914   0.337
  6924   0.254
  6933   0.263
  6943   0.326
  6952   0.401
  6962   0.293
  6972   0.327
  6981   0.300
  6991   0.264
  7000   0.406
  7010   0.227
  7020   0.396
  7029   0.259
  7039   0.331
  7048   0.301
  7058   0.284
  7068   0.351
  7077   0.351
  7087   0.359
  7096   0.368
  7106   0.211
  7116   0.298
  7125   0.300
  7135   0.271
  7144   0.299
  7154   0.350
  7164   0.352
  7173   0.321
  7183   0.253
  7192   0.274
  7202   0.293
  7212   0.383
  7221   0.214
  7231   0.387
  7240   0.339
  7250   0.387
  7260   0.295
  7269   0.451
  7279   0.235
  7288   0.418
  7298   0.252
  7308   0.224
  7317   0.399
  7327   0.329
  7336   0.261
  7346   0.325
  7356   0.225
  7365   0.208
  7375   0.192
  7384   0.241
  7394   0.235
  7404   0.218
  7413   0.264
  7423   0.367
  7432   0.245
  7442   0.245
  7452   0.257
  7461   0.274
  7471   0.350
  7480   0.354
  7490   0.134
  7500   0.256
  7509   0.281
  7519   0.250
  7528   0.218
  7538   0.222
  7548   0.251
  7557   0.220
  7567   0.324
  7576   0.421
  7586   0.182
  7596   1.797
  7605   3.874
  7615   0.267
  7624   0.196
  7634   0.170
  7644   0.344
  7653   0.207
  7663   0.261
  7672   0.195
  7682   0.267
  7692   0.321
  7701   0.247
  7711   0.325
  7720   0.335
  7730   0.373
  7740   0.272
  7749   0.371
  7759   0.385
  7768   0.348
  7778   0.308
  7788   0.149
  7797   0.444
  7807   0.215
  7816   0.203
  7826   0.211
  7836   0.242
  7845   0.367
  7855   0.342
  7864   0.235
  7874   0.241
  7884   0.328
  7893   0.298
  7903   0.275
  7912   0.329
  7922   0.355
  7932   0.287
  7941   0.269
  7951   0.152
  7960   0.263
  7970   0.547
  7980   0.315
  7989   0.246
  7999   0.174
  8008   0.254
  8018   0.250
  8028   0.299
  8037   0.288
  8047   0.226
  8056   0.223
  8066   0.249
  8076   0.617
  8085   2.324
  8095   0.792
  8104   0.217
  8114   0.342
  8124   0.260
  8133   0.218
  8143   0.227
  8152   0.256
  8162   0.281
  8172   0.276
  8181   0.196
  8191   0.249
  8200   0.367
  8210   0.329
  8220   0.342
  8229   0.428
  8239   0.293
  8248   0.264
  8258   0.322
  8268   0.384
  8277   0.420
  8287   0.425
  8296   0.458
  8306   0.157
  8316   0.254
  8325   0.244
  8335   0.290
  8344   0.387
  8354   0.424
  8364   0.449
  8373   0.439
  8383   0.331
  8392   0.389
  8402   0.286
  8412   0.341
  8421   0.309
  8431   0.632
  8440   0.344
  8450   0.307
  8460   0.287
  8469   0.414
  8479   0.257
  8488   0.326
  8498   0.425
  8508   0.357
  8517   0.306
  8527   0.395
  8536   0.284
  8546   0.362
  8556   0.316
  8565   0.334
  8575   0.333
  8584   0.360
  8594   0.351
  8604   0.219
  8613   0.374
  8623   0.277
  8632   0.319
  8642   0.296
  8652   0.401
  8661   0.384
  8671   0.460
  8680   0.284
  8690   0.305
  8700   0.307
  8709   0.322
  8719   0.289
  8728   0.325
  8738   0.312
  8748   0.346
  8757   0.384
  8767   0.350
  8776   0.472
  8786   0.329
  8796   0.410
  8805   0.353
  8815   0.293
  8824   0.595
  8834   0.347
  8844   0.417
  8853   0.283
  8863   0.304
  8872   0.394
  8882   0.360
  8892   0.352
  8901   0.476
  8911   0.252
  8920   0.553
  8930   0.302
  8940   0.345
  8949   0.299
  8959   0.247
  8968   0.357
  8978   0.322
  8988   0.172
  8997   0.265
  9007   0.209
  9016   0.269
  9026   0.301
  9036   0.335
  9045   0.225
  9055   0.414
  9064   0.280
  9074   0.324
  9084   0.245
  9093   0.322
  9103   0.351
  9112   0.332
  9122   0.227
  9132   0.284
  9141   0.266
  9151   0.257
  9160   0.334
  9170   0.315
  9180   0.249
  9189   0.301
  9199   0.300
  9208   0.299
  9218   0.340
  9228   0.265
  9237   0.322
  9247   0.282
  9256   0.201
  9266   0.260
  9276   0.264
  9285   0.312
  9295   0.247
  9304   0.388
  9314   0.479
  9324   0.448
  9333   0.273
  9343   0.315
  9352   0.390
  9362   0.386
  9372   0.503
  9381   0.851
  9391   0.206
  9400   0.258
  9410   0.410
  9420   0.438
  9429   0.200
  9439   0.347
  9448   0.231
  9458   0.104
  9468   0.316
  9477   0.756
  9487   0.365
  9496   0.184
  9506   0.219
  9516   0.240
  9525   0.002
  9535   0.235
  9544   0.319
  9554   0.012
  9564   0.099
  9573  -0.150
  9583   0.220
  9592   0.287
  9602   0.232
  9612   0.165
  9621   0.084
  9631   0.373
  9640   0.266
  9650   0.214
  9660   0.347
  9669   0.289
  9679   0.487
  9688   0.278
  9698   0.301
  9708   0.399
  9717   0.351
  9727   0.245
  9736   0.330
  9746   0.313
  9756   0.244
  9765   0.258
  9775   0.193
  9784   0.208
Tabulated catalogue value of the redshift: 1.169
